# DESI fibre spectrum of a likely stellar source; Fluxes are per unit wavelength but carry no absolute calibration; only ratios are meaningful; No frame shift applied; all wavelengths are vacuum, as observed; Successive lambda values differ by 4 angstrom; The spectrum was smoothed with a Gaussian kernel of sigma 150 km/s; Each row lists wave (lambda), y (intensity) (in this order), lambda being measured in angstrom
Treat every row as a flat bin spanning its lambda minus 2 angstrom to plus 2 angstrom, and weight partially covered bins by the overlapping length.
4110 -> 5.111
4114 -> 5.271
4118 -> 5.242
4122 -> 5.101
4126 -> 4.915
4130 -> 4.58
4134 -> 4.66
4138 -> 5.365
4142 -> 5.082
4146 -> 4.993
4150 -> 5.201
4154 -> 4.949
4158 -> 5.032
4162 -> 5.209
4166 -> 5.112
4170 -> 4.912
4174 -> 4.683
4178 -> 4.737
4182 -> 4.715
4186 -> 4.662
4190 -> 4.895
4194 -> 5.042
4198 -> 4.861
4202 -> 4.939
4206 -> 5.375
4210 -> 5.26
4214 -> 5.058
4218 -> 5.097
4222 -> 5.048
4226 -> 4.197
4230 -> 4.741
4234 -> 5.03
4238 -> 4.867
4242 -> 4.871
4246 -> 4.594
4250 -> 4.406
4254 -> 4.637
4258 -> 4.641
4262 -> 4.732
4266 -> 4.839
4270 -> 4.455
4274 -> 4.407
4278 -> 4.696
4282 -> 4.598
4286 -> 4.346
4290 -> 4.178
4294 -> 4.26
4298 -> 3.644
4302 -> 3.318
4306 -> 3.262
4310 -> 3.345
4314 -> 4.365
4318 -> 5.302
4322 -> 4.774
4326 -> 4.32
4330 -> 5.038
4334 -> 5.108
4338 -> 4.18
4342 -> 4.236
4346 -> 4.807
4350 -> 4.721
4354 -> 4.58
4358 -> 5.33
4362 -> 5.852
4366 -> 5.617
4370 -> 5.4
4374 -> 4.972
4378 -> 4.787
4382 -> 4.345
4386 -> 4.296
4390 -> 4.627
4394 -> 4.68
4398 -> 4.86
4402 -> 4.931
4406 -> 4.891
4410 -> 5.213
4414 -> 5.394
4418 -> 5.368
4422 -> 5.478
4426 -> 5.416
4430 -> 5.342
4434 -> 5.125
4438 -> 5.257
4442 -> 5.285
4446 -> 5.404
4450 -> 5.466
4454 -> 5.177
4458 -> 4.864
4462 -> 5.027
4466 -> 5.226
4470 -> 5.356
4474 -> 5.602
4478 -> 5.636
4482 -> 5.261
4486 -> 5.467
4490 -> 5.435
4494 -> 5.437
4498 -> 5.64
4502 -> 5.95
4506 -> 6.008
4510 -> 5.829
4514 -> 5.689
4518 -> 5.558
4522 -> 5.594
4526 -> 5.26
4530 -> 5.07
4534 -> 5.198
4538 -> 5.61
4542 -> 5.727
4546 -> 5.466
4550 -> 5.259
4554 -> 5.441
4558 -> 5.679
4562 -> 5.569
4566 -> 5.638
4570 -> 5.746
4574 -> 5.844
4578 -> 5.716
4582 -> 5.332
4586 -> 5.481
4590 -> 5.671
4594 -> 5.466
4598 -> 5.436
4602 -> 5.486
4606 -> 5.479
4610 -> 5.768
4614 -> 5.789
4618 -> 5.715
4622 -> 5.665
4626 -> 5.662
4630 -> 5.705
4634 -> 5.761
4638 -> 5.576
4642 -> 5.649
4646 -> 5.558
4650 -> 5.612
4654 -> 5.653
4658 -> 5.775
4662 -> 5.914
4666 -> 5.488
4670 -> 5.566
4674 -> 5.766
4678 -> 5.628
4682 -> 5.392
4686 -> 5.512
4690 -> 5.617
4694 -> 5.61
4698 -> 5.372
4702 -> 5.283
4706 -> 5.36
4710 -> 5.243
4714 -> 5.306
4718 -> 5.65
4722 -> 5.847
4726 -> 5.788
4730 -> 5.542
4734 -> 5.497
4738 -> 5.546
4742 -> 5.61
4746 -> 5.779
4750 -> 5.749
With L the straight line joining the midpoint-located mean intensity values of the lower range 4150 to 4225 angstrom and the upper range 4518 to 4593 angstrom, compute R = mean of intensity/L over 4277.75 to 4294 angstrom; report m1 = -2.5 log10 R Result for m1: 0.16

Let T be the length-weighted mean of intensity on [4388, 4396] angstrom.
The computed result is 4.65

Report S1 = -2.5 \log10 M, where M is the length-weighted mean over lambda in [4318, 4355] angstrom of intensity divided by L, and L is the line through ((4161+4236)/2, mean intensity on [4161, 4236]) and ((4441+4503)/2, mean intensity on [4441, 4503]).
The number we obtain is 0.11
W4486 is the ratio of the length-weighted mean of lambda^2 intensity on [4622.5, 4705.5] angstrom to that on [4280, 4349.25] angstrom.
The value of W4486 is 1.52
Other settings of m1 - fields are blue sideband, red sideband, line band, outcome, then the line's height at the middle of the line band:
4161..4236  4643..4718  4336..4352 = 0.14 mag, 5.11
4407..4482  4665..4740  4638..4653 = -0.02 mag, 5.48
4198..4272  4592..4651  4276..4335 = 0.16 mag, 4.97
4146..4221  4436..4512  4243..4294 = 0.13 mag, 5.12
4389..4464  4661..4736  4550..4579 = -0.06 mag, 5.35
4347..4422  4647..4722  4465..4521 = -0.08 mag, 5.2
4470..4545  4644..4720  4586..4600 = 0.01 mag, 5.54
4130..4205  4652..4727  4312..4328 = 0.10 mag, 5.12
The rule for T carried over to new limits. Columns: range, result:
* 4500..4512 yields 5.93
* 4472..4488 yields 5.49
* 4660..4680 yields 5.67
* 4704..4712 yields 5.3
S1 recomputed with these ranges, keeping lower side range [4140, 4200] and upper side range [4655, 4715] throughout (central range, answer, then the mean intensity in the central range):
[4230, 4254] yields 0.06 mag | 4.74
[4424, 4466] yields 0.00 mag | 5.24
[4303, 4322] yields 0.24 mag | 4.1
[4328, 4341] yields 0.09 mag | 4.73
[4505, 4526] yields -0.07 mag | 5.68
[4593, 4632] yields -0.03 mag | 5.62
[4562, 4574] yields -0.06 mag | 5.7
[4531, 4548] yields -0.02 mag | 5.47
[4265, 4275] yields 0.11 mag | 4.56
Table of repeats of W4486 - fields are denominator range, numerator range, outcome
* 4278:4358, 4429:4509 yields 1.32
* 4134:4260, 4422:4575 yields 1.28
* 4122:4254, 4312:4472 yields 1.12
